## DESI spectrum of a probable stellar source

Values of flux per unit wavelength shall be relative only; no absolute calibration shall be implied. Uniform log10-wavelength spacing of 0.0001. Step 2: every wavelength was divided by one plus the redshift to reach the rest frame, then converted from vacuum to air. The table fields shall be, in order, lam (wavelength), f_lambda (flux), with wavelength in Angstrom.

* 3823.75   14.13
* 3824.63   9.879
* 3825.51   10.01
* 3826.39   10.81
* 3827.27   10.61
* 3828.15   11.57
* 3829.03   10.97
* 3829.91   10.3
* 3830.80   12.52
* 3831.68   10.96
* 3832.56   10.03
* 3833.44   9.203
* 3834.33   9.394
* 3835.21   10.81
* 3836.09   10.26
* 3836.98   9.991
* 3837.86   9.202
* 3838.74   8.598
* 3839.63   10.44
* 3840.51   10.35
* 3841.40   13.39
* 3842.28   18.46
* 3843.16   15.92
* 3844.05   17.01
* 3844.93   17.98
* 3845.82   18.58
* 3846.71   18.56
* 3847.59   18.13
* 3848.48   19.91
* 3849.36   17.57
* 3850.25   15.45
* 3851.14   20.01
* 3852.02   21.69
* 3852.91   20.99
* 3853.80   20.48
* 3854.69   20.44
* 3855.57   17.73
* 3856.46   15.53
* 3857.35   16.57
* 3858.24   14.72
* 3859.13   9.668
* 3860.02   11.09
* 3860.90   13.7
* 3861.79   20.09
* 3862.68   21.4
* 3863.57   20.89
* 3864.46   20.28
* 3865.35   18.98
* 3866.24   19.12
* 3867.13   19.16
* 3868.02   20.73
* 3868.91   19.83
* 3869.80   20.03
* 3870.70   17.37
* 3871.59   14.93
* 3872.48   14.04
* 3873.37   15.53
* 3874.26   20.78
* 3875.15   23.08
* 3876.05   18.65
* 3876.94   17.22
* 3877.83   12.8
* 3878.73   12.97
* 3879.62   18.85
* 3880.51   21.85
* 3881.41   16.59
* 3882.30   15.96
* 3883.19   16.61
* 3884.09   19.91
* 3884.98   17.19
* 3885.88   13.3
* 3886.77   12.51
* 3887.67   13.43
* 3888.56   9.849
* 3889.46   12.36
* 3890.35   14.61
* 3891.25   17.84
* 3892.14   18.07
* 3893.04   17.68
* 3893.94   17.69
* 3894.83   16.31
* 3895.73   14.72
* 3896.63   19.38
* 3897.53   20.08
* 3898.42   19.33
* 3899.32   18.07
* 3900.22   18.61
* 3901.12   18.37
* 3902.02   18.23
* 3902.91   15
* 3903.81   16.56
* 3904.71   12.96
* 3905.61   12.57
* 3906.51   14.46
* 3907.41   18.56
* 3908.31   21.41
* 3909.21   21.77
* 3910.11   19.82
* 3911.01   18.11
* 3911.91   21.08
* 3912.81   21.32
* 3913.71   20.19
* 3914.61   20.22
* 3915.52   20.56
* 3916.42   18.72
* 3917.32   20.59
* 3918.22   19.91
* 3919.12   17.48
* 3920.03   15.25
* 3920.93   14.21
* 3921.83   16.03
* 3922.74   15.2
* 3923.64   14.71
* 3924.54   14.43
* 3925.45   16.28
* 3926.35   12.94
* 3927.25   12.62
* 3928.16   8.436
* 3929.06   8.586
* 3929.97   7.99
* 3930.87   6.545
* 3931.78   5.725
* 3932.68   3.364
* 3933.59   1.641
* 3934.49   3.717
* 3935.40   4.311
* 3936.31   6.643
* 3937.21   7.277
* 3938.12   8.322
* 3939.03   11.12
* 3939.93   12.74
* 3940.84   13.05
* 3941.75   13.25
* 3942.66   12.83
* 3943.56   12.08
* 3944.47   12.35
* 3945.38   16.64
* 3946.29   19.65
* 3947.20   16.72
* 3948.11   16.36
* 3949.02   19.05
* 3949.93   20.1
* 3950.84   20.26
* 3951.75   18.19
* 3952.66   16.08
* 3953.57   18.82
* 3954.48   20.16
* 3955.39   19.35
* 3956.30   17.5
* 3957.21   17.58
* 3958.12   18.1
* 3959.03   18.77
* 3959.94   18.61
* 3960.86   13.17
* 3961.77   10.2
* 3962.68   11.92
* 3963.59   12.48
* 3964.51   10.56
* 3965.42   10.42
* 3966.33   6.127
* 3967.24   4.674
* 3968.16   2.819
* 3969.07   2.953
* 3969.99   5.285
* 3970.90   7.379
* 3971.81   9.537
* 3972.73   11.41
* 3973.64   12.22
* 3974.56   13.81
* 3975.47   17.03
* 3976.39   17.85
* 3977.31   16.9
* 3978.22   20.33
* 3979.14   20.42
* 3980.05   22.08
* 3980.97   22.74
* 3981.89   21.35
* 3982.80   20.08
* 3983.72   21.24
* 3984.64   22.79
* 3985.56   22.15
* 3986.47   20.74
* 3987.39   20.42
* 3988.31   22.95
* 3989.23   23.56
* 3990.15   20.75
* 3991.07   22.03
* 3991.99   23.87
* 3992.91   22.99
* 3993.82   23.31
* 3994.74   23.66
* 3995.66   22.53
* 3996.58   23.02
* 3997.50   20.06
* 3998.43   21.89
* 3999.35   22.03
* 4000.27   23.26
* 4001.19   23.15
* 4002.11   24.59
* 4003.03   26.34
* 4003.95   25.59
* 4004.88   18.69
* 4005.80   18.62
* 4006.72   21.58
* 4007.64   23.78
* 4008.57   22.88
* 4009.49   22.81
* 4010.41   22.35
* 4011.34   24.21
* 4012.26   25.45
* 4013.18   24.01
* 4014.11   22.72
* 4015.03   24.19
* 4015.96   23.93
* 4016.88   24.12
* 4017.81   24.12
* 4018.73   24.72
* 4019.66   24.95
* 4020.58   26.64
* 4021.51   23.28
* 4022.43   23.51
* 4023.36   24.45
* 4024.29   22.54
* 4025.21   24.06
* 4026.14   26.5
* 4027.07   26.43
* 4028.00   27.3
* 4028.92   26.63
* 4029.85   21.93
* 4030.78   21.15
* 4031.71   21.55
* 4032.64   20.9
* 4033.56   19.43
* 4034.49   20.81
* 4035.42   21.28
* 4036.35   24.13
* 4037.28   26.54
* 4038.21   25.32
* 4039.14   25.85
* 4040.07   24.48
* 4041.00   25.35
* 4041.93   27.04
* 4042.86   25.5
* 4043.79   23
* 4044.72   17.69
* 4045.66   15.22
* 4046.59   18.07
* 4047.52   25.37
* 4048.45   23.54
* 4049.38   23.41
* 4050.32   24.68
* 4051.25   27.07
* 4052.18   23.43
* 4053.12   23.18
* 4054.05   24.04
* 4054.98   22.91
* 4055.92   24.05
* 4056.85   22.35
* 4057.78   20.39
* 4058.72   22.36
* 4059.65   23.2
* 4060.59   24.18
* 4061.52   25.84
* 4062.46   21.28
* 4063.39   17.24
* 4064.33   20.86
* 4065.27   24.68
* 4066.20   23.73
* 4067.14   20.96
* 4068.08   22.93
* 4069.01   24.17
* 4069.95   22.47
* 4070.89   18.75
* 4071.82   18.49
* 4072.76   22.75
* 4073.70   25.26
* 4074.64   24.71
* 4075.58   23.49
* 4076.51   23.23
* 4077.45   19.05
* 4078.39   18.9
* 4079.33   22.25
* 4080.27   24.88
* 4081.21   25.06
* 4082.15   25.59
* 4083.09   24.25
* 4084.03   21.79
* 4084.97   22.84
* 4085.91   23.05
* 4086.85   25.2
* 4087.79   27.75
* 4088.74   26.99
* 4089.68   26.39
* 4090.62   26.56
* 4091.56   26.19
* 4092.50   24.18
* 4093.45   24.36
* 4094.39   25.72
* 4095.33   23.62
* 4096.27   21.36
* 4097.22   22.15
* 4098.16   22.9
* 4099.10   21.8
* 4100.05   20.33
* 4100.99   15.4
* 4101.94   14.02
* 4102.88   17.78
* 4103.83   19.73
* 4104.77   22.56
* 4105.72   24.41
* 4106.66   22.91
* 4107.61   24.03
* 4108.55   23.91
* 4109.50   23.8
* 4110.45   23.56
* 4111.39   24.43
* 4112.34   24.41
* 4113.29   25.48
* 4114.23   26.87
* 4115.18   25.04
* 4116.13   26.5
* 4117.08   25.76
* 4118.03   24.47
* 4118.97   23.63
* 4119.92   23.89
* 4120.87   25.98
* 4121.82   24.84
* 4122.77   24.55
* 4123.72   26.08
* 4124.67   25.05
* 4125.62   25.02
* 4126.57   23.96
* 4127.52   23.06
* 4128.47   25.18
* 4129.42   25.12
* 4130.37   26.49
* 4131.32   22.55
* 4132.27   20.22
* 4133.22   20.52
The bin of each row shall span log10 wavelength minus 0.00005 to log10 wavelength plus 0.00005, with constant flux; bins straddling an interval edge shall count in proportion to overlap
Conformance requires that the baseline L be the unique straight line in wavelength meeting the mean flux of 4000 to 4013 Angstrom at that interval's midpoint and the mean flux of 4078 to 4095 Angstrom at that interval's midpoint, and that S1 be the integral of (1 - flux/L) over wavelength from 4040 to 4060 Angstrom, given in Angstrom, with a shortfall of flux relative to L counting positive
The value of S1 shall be 0.8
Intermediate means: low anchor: 23.1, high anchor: 24.6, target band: 23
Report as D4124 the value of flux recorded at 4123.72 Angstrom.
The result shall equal 26.08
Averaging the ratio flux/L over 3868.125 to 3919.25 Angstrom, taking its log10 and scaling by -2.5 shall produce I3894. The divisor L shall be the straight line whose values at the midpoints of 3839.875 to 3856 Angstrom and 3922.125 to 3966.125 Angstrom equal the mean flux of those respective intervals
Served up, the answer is -0.132 mag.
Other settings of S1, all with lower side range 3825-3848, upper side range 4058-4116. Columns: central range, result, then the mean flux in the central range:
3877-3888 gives -1.3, 16.1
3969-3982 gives 2.4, 14.9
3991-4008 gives -3.0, 22.7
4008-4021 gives -2.7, 24.1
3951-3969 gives 3.8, 13.8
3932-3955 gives 5.6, 12.9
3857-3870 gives -3.9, 17.7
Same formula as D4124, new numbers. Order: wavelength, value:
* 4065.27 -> 24.68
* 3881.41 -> 16.59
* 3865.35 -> 18.98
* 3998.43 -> 21.89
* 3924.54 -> 14.43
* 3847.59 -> 18.13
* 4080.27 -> 24.88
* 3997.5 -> 20.06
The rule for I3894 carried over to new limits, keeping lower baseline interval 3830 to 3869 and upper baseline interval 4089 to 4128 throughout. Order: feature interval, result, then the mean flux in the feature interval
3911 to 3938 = 0.35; 13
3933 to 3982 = 0.37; 13.5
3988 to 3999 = -0.12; 22.5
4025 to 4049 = -0.09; 23.3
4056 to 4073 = 0.01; 22.1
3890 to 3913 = -0.03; 17.8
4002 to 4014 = -0.13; 23.1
